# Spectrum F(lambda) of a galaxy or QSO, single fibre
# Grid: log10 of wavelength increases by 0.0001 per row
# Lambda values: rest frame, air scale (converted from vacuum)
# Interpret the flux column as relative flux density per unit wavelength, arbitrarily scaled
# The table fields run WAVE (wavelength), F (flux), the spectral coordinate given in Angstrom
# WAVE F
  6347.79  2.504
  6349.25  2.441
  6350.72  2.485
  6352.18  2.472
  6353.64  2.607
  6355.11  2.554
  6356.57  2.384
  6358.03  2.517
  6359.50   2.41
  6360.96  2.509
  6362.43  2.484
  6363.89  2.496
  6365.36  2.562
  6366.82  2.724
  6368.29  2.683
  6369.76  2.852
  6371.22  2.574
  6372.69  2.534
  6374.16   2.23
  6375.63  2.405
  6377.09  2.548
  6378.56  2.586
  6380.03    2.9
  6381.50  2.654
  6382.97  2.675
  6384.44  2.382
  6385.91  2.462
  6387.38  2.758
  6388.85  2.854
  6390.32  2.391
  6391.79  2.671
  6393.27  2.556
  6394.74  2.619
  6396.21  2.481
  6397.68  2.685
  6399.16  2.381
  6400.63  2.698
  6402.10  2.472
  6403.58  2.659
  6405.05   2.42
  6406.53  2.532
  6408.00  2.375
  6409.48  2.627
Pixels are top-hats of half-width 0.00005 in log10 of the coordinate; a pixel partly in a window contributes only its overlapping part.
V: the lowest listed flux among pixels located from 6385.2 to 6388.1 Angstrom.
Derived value 2.462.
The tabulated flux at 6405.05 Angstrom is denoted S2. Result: 2.42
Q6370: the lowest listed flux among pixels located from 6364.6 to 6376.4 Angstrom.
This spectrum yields 2.23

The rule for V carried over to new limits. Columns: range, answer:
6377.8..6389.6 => 2.382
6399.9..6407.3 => 2.42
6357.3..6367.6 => 2.41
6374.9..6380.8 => 2.405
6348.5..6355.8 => 2.441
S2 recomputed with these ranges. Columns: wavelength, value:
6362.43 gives 2.484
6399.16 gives 2.381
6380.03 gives 2.9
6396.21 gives 2.481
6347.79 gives 2.504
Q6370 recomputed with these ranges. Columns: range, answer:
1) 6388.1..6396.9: 2.391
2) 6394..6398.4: 2.481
